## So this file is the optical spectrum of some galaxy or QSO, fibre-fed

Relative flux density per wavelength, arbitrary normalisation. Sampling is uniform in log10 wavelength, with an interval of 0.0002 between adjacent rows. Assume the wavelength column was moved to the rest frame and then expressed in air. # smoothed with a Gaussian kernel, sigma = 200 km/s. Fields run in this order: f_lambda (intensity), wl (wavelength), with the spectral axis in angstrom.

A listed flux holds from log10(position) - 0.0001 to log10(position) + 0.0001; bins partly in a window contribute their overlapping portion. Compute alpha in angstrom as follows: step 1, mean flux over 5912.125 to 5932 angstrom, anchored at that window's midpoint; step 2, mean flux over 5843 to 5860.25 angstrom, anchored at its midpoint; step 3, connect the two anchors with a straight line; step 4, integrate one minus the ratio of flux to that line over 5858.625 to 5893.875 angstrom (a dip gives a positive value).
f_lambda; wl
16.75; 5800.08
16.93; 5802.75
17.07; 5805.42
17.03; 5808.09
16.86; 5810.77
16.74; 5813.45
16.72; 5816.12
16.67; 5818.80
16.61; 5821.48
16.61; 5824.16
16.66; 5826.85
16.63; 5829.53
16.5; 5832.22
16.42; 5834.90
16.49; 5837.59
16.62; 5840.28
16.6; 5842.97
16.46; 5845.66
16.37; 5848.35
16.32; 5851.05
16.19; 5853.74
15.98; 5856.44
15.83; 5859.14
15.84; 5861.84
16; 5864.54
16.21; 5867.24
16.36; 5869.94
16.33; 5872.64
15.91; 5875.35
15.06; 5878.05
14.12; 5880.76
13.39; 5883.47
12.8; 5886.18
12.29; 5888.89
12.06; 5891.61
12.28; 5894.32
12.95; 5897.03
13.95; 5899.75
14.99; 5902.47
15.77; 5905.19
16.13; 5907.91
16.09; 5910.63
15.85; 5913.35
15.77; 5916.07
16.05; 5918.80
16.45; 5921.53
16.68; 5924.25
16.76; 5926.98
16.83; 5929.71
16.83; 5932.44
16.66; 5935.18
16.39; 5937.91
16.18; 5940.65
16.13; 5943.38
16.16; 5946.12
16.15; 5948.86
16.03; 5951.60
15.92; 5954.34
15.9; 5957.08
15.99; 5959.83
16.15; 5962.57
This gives 3.42 angstrom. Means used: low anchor 16.2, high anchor 16.4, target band 14.7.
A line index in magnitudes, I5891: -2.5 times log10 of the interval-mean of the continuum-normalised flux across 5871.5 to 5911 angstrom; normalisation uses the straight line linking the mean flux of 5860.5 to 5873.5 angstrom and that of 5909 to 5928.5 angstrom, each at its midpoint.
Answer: 0.14 mag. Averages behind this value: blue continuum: 16.2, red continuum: 16.2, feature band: 14.2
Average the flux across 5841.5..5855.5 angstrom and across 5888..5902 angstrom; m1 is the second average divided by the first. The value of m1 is 0.79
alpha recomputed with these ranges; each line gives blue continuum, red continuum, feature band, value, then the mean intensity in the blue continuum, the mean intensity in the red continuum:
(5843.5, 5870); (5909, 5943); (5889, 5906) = 2.9 angstrom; 16.2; 16.4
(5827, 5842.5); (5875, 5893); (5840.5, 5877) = -2.7 angstrom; 16.5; 13.5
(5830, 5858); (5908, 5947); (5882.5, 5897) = 3.4 angstrom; 16.4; 16.3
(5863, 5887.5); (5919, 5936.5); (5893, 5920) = 1.8 angstrom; 15.1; 16.7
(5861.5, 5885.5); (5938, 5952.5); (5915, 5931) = -0.5 angstrom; 15.4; 16.2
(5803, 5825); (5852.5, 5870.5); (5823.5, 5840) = 0.0 angstrom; 16.8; 16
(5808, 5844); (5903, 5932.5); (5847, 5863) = 0.4 angstrom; 16.6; 16.2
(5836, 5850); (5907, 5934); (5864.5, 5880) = 0.5 angstrom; 16.5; 16.3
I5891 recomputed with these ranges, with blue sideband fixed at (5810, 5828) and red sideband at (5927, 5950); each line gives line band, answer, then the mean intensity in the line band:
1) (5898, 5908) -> 0.10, 15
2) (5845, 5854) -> 0.02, 16.3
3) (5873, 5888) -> 0.16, 14.3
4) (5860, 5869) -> 0.04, 16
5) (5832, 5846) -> 0.01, 16.5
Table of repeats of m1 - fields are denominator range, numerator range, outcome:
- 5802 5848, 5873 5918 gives 0.86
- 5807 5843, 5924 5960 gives 0.98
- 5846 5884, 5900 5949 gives 1.02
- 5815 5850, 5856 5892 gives 0.90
